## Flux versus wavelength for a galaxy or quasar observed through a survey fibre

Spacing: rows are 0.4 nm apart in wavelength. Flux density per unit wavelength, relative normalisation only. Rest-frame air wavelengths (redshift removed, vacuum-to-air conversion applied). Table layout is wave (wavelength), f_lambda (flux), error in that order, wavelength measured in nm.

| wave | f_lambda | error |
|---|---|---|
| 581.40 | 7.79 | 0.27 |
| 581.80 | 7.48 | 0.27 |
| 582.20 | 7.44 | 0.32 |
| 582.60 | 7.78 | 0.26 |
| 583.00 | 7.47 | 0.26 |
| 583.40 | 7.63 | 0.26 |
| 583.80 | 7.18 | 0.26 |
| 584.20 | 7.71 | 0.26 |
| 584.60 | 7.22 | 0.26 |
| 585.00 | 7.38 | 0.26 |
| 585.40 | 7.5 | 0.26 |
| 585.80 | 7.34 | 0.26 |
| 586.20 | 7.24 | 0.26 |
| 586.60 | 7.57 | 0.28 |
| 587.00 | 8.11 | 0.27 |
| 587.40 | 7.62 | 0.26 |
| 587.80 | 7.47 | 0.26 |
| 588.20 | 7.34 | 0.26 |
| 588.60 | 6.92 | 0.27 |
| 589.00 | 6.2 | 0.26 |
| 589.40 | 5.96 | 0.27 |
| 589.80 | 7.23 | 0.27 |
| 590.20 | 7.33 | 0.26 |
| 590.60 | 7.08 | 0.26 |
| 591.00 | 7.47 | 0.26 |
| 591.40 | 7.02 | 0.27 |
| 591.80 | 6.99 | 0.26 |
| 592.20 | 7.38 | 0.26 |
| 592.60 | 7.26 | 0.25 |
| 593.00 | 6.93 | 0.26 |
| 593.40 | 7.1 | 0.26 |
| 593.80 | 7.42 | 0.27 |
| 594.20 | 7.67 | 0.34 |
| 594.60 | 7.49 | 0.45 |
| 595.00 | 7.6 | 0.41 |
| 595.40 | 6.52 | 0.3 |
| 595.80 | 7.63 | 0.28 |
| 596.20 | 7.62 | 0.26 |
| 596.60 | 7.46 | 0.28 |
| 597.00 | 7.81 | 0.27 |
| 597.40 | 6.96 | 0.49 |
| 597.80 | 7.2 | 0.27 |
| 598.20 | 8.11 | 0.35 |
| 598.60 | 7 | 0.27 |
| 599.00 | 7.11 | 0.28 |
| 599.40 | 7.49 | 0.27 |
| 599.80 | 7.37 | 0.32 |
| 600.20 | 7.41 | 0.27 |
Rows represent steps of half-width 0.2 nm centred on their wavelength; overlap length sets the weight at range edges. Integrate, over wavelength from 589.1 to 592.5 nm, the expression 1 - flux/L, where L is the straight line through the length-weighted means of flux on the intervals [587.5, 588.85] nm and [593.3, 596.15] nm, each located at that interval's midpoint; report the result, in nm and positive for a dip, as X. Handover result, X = 0.117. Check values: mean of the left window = 7.23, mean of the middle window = 7.04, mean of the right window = 7.37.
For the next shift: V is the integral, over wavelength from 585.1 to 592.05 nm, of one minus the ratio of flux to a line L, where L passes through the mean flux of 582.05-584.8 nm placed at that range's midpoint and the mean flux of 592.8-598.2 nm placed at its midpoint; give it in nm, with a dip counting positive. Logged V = 0.22 nm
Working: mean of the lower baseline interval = 7.49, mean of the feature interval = 7.2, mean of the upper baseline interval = 7.37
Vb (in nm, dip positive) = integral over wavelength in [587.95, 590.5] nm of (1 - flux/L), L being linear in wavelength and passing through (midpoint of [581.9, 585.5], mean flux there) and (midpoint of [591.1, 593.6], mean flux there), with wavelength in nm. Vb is 0.141 nm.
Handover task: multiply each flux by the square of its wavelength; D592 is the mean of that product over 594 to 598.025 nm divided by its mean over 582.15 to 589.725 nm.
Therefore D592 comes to 1.0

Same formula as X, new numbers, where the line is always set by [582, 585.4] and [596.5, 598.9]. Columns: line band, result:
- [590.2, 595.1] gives 0.10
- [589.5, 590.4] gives 0.04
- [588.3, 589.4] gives 0.14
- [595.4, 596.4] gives 0.00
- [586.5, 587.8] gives -0.05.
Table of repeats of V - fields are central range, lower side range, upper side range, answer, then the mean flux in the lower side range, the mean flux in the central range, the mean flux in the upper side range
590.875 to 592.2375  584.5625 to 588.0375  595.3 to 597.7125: 0.05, 7.51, 7.18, 7.36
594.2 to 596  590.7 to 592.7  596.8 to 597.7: -0.01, 7.22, 7.35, 7.36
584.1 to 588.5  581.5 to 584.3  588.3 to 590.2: -0.25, 7.53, 7.48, 6.7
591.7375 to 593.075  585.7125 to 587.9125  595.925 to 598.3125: 0.06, 7.57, 7.18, 7.51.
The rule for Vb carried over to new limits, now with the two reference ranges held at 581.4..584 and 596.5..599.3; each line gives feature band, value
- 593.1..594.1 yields 0.020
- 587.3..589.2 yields 0.098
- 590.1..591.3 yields 0.029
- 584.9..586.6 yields 0.023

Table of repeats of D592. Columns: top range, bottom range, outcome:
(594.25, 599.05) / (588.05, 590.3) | 1.12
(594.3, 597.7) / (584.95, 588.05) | 1.01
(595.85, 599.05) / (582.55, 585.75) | 1.04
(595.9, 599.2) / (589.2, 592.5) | 1.07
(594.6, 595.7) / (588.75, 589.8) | 1.16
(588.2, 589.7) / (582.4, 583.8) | 0.88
